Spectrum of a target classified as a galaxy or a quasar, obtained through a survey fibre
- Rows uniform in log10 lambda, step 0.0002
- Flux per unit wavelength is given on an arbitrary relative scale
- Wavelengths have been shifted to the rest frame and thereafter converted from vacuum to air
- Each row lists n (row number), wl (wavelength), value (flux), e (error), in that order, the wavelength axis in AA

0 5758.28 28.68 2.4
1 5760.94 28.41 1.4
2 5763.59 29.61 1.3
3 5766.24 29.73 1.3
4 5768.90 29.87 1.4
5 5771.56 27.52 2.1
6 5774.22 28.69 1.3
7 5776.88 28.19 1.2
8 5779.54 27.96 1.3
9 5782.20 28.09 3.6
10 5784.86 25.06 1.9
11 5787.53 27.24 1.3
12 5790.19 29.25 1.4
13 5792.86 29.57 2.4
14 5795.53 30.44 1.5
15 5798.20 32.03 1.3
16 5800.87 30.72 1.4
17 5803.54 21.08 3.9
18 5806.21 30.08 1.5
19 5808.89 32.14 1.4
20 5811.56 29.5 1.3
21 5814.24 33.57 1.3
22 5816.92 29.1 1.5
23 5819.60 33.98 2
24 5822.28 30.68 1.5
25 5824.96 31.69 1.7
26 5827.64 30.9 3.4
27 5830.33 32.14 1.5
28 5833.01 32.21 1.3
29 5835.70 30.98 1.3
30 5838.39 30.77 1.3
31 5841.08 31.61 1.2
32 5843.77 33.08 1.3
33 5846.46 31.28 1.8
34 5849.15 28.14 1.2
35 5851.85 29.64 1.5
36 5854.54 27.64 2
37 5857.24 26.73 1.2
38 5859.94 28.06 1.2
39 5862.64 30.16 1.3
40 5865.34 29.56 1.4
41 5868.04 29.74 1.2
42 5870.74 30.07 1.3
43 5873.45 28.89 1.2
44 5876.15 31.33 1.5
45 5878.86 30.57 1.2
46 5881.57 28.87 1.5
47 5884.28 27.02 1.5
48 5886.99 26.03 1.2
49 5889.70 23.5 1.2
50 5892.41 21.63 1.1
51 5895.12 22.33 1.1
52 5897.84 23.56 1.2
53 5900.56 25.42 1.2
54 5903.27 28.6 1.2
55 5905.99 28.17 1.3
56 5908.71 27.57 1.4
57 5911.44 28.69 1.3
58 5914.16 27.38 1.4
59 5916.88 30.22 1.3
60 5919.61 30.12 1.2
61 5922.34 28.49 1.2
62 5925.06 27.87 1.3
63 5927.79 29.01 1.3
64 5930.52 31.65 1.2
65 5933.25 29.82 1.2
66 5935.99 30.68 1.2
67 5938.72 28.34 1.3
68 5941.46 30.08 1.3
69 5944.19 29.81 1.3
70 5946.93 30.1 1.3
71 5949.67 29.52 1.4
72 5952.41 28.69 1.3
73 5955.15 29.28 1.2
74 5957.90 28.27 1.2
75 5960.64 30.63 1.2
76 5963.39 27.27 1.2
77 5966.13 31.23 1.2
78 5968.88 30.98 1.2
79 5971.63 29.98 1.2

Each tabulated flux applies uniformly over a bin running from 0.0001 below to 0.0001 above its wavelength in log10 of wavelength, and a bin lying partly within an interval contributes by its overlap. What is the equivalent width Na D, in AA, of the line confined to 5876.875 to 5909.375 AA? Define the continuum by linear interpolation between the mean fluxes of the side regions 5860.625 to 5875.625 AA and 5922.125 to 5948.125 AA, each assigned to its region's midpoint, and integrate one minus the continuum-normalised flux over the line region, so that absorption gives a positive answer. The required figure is 3.8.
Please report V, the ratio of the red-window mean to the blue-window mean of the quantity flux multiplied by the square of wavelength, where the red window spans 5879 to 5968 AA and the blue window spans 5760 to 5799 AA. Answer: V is 1.0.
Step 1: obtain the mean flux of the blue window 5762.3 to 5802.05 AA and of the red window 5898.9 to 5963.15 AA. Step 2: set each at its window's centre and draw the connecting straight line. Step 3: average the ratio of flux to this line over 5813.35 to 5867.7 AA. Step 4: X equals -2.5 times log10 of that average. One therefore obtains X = -0.06 mag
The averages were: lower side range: 28.9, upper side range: 29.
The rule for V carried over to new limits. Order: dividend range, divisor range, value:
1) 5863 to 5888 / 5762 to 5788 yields 1.07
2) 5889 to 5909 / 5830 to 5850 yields 0.82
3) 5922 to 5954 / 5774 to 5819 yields 1.07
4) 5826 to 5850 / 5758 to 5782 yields 1.12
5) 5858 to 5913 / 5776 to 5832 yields 0.95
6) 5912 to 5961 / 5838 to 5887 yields 1.02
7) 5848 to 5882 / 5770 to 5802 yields 1.04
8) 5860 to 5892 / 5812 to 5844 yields 0.92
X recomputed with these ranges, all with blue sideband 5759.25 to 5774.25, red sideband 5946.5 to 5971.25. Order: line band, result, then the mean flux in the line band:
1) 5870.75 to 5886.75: 0.006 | 29.2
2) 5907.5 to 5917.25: 0.042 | 28.3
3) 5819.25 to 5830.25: -0.090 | 31.7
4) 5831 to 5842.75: -0.082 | 31.5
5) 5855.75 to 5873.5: 0.009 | 29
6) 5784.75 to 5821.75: -0.024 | 29.7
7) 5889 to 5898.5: 0.281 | 22.7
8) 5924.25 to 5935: -0.009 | 29.7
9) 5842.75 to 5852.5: -0.047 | 30.5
